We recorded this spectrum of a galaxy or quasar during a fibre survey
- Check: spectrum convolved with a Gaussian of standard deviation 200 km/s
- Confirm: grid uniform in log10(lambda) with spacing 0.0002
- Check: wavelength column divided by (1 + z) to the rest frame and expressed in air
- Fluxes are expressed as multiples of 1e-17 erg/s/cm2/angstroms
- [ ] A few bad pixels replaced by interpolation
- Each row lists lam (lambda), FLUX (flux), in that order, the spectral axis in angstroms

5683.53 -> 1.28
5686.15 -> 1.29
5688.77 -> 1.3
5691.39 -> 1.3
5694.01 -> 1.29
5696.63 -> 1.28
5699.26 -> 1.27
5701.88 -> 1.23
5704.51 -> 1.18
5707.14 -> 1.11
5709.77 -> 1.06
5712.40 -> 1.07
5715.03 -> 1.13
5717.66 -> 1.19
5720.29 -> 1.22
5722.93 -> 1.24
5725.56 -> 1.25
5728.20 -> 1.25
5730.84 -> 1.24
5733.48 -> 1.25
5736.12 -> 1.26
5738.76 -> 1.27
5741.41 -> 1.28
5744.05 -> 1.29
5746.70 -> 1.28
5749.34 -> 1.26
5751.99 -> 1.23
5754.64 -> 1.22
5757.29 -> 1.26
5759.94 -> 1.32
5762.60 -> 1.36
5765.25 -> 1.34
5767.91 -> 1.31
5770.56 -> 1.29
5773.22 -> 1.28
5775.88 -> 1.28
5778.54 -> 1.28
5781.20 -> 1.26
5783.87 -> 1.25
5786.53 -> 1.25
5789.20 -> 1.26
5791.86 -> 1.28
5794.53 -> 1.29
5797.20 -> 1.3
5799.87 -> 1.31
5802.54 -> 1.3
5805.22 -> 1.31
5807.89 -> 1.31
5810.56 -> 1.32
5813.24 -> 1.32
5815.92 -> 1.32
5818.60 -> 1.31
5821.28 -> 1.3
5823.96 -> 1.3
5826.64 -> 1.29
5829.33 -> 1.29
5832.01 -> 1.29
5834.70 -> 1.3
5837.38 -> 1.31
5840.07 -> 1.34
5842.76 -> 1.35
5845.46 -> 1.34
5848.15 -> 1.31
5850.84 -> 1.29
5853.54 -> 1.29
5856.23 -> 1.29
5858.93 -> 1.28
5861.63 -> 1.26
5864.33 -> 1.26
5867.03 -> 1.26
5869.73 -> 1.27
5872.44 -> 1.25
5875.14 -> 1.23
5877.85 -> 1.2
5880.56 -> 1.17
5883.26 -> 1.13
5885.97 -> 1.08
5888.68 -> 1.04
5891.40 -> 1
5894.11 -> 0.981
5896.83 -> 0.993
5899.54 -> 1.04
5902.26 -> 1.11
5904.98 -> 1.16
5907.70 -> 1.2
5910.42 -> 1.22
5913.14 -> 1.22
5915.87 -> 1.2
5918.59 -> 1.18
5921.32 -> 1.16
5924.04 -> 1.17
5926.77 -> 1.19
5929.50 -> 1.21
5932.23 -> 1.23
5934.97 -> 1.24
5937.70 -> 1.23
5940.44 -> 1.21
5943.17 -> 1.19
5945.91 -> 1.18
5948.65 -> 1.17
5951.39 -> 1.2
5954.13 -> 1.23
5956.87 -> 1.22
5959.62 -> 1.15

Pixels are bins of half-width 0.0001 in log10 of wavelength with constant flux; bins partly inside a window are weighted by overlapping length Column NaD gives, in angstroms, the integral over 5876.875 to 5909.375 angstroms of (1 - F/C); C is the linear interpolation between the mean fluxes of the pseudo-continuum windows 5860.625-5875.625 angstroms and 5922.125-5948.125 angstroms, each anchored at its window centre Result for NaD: 3.8 angstroms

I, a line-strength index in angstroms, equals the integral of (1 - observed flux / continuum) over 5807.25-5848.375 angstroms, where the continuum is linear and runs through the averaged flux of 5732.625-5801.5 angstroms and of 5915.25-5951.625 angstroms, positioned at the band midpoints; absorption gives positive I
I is -2.1 angstroms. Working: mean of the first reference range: 1.28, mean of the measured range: 1.31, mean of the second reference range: 1.2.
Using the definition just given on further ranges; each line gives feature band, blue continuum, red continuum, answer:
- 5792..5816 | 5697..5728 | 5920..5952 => -2.37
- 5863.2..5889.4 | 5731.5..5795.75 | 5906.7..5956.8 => 0.75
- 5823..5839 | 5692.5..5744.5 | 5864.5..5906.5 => -1.90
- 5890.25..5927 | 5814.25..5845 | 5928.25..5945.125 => 3.30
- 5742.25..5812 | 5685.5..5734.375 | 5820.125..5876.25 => -1.85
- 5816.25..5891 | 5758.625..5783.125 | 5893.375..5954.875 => -1.58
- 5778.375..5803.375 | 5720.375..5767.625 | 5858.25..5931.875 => -0.81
